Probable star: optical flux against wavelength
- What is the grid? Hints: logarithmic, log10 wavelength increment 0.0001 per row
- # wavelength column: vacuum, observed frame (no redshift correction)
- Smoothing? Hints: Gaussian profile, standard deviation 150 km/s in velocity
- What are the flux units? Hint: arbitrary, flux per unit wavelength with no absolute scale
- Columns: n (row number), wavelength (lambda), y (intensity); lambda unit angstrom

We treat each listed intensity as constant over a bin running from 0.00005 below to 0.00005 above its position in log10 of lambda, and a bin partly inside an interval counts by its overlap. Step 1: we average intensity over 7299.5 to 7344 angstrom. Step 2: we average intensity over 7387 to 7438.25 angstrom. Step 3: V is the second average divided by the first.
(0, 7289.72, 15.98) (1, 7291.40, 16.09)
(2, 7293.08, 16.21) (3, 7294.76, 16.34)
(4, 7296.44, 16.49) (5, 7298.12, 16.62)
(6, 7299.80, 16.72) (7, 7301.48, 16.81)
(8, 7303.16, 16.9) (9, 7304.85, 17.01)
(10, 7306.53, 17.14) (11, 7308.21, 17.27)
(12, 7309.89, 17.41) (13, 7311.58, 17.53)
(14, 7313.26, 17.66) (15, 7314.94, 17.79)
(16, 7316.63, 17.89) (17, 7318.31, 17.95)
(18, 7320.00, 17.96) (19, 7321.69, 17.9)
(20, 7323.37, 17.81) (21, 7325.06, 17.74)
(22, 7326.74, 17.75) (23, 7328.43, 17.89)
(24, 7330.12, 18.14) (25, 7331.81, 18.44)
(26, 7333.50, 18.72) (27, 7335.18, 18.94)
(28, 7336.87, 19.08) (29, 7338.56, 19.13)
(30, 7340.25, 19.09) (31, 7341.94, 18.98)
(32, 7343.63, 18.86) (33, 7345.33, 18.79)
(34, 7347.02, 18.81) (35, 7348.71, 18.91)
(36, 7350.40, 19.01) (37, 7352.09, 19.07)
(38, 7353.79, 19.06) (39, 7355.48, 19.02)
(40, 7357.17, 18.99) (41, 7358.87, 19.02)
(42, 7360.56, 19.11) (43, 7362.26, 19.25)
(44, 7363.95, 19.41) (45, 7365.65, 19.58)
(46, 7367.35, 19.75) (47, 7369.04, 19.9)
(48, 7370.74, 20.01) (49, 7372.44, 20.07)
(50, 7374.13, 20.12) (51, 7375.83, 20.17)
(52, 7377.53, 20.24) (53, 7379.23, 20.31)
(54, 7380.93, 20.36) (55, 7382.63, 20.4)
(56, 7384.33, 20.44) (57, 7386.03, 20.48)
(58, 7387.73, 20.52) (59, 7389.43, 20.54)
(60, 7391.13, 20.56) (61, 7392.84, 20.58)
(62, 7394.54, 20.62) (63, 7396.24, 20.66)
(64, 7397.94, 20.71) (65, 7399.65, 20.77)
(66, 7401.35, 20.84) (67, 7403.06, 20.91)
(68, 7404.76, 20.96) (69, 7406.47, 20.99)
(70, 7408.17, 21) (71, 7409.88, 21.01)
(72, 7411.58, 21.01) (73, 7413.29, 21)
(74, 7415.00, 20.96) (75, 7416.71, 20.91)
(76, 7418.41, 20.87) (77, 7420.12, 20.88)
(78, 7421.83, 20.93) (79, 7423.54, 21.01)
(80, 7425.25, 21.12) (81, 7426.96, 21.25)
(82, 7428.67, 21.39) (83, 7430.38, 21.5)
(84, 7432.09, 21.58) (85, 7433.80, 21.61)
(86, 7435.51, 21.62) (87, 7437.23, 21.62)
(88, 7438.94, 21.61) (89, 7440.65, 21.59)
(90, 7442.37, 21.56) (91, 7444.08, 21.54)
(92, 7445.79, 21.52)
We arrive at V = 1.2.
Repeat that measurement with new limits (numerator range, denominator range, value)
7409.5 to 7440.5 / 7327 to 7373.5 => 1.11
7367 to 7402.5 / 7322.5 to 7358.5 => 1.09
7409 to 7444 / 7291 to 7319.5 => 1.25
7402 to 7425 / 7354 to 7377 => 1.07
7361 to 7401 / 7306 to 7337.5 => 1.13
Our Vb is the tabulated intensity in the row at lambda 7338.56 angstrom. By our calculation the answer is 19.13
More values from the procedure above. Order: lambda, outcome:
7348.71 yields 18.91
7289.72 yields 15.98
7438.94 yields 21.61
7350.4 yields 19.01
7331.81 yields 18.44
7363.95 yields 19.41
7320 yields 17.96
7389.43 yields 20.54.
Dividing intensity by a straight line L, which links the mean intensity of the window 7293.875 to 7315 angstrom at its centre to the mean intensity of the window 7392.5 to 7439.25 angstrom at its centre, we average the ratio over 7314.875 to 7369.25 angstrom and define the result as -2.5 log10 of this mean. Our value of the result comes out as -0.02 mag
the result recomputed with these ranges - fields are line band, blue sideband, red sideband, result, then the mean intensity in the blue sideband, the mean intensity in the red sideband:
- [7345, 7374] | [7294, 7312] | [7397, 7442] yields -0.020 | 16.9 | 21.1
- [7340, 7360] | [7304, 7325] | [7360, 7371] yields 0.000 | 17.6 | 19.6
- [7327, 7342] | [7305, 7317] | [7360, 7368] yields -0.019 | 17.5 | 19.4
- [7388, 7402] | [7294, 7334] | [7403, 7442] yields -0.021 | 17.5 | 21.2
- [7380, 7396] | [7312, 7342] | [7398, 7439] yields -0.018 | 18.2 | 21.1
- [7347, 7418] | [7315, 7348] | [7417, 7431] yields -0.015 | 18.4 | 21.1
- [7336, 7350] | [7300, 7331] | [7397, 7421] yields -0.023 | 17.6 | 20.9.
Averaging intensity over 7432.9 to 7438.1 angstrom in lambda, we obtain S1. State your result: 21.6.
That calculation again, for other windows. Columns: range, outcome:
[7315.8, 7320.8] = 17.9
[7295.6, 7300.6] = 16.6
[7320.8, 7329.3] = 17.8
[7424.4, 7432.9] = 21.4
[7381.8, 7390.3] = 20.5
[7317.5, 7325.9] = 17.9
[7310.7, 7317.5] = 17.7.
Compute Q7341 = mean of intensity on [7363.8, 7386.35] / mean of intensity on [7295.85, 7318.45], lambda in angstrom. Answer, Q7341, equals 1.17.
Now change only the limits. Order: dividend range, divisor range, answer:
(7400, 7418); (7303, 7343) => 1.16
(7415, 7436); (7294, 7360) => 1.17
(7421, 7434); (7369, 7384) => 1.05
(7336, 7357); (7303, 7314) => 1.10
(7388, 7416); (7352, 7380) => 1.06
